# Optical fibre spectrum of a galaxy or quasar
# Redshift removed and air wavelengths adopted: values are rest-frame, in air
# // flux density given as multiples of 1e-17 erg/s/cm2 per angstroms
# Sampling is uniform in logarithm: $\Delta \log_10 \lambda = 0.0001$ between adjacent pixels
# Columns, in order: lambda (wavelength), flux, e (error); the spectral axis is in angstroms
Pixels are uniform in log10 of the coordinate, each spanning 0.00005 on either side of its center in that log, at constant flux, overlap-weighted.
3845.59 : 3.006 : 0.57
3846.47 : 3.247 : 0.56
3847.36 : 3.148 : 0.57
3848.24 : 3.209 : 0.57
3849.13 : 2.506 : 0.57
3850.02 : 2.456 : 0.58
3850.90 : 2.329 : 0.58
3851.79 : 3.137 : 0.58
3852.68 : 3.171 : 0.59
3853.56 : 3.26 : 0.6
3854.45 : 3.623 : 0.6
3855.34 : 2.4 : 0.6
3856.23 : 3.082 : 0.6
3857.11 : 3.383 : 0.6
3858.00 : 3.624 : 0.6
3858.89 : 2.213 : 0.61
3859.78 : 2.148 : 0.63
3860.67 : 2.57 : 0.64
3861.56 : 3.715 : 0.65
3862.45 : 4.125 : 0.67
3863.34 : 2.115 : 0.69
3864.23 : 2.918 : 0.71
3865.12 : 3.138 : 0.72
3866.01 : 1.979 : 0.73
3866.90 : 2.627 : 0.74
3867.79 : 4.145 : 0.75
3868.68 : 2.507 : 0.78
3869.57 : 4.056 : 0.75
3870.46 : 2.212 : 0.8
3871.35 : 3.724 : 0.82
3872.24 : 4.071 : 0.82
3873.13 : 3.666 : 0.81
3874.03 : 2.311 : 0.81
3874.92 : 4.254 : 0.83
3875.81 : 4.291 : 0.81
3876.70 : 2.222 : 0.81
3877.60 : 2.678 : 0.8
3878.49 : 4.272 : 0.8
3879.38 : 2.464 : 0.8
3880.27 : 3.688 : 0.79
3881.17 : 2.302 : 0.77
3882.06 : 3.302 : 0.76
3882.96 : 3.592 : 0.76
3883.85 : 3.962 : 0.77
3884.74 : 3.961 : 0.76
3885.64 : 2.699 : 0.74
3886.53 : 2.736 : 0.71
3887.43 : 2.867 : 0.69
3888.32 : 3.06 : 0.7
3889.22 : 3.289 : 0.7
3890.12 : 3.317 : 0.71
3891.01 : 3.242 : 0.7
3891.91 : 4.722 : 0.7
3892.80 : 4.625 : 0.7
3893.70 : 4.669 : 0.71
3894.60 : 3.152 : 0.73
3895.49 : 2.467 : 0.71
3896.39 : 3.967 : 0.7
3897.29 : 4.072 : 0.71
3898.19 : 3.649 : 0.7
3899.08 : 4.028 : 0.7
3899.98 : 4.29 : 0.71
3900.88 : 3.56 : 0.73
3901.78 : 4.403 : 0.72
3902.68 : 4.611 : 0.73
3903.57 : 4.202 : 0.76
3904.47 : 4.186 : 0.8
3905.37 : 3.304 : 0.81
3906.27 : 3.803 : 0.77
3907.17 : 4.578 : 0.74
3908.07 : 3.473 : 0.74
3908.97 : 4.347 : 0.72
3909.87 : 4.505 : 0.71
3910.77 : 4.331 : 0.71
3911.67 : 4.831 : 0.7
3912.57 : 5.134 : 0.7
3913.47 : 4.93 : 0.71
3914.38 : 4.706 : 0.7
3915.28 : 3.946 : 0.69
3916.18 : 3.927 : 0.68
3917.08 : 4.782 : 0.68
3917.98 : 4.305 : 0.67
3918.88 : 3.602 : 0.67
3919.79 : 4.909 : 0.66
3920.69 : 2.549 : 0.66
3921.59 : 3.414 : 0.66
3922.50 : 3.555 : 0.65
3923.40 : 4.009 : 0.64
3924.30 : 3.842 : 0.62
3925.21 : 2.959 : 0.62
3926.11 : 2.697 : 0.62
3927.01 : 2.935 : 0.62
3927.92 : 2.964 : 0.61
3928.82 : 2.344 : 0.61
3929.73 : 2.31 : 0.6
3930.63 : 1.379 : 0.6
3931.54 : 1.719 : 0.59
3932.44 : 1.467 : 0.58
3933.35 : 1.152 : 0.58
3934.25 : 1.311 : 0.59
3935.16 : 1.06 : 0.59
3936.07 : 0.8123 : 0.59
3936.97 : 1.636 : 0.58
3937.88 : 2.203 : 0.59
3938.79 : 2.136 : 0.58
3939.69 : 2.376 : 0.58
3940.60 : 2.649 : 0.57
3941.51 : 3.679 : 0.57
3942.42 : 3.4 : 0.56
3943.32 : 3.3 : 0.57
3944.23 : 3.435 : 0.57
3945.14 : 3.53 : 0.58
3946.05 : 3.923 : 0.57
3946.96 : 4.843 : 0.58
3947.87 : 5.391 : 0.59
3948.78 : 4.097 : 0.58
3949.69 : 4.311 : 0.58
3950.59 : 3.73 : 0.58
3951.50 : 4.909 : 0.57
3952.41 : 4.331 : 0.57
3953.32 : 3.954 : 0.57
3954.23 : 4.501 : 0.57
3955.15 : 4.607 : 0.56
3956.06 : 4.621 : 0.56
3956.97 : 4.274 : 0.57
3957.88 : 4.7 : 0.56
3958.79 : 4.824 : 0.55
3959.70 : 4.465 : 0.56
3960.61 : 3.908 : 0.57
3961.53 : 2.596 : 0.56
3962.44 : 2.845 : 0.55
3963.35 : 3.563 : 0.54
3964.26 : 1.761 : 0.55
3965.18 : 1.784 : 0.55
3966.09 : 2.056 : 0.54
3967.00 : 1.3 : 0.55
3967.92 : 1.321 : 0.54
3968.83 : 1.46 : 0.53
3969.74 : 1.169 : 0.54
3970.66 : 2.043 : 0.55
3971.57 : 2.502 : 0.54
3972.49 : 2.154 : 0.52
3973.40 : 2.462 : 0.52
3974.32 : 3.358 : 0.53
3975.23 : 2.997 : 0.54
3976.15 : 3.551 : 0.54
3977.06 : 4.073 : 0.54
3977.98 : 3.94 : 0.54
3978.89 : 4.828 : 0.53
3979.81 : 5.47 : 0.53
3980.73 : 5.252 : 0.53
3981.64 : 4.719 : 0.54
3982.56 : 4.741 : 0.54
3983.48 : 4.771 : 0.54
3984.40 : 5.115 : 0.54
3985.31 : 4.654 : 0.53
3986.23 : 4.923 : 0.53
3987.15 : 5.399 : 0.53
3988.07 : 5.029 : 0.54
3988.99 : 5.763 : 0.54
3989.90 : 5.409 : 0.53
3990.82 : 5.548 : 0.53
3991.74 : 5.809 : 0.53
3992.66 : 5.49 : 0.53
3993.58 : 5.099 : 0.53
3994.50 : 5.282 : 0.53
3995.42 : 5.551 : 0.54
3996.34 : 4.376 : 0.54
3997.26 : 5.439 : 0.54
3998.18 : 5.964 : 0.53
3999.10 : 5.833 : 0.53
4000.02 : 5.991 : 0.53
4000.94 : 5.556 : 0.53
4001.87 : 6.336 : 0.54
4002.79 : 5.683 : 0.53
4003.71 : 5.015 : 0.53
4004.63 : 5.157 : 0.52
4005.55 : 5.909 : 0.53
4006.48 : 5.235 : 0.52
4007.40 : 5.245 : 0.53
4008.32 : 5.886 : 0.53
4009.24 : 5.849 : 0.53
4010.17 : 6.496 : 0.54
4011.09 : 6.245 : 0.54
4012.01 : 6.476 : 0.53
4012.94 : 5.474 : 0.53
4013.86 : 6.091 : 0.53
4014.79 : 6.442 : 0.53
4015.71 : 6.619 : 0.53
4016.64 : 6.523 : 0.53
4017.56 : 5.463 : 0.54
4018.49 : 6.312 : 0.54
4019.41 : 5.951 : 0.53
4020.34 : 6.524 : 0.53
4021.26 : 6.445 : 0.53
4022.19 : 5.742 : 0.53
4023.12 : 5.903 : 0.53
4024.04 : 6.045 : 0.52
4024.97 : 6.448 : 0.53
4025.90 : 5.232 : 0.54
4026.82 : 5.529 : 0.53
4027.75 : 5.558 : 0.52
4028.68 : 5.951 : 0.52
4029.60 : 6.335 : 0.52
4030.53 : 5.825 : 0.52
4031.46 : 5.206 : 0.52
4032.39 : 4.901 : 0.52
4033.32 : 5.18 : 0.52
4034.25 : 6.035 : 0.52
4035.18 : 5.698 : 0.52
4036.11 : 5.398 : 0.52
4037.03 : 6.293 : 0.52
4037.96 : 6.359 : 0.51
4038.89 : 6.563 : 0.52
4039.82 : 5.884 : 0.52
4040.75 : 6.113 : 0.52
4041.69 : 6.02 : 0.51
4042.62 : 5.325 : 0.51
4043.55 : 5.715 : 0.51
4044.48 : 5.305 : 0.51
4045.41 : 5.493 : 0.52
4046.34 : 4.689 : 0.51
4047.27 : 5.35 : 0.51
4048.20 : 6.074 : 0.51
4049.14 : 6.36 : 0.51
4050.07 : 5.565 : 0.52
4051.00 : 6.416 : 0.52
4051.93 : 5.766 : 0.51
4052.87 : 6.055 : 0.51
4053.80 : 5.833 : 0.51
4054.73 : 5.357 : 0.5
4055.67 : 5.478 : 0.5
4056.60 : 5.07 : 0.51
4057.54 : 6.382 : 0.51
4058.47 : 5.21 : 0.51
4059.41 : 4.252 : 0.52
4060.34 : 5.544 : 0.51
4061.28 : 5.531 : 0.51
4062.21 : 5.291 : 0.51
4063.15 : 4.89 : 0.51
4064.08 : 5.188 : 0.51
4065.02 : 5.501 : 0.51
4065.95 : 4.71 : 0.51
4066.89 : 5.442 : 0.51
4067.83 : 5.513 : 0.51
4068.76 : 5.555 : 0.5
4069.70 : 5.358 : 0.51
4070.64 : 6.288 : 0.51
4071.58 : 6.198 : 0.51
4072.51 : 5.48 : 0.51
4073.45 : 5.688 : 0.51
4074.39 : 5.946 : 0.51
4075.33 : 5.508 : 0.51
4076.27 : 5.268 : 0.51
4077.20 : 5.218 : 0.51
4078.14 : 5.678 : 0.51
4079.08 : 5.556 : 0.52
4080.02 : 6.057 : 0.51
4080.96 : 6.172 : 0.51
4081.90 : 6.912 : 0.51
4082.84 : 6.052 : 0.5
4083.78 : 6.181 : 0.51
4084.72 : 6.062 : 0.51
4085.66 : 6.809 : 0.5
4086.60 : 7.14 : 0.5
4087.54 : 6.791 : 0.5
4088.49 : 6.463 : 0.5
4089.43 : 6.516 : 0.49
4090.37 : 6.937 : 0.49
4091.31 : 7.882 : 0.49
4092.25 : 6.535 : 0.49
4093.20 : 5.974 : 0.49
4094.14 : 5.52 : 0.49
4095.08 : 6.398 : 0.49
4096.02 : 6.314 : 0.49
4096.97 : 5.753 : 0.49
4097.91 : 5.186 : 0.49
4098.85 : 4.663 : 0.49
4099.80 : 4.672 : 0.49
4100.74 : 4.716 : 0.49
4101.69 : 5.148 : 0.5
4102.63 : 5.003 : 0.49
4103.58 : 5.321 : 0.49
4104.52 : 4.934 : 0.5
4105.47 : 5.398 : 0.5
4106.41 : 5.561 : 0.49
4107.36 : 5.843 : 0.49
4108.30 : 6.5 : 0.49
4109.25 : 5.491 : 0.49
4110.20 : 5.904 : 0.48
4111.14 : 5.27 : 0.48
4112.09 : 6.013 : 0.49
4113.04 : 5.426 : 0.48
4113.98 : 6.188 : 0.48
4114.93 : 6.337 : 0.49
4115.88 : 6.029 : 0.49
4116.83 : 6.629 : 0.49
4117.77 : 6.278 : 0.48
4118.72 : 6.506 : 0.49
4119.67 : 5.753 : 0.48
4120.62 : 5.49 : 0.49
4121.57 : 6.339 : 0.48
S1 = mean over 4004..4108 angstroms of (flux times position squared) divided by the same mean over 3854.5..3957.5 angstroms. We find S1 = 1.8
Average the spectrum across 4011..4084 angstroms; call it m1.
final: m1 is 5.76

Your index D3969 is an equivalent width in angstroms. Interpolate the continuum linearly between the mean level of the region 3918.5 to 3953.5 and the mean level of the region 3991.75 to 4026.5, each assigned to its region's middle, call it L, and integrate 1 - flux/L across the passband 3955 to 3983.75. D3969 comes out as 6.3 angstroms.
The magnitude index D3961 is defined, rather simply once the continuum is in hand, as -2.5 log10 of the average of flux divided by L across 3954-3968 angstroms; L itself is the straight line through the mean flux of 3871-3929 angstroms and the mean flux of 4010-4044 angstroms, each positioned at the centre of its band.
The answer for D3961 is 0.382 mag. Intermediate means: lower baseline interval 3.72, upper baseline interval 5.95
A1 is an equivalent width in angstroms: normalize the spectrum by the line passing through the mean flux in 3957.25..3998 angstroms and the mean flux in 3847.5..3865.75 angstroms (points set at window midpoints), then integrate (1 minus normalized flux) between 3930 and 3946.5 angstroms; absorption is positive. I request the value 6.1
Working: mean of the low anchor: 2.95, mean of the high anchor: 3.96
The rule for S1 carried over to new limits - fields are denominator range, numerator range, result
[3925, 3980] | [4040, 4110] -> 2.00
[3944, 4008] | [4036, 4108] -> 1.40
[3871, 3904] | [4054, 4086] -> 1.72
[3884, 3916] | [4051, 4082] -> 1.54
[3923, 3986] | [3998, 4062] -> 1.85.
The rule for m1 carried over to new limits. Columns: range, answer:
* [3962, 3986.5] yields 3.28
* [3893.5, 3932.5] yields 3.72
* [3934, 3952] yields 3.16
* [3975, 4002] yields 5.1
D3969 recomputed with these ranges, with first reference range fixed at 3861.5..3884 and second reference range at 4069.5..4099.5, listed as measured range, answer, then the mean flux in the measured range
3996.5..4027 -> -4.8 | 5.9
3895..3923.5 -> -2.7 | 4.07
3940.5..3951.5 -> 0.7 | 3.94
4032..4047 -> -0.6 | 5.69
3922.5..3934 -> 4.2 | 2.5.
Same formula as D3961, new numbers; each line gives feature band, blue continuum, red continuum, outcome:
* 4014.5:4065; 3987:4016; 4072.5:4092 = 0.03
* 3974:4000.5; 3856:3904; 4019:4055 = 0.01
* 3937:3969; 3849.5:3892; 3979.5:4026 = 0.34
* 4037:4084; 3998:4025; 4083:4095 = 0.12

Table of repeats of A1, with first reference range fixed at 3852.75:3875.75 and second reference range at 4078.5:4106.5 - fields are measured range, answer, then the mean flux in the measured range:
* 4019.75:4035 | -1.9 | 5.8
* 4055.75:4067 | 0.6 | 5.25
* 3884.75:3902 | -0.6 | 3.62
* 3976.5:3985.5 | -0.3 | 4.75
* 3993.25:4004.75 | -1.7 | 5.5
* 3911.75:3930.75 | 0.9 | 3.64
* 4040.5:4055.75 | -0.8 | 5.7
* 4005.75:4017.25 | -2.5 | 6.04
